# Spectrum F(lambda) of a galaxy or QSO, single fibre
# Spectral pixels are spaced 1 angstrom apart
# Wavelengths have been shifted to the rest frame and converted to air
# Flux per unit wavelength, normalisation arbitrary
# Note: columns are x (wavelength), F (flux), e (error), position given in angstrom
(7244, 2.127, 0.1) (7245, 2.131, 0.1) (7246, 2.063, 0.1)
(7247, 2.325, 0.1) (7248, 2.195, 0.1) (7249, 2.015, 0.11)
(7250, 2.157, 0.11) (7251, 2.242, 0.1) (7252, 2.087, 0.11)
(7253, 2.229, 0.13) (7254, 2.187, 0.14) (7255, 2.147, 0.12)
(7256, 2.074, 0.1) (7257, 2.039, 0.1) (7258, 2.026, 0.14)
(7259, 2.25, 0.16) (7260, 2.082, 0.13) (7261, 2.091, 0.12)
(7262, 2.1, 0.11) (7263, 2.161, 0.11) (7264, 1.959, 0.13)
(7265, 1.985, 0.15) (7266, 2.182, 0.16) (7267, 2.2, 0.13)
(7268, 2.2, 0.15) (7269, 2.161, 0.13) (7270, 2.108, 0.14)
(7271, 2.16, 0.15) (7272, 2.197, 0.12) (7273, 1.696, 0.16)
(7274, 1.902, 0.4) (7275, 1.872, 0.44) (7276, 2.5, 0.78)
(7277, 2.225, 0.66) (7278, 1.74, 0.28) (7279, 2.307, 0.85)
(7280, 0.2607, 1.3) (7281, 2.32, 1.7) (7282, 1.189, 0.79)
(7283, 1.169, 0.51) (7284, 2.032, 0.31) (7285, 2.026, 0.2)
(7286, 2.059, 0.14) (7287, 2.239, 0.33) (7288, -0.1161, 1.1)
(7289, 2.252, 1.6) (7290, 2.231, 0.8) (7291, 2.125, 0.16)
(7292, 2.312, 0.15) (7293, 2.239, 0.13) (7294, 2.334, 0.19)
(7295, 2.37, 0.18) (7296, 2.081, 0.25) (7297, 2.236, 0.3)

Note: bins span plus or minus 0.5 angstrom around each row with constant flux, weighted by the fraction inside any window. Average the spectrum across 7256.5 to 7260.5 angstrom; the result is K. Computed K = 2.1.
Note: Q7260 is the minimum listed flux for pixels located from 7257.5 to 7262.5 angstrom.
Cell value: 2.026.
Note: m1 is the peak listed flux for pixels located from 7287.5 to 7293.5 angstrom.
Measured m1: 2.312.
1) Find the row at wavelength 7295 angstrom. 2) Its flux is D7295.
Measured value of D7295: 2.37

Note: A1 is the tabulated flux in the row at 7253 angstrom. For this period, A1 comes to 2.229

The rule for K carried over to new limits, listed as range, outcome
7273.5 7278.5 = 2.05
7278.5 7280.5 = 1.28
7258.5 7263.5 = 2.14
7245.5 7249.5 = 2.15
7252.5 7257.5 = 2.14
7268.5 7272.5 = 2.16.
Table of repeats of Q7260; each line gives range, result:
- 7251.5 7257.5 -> 2.039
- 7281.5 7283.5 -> 1.169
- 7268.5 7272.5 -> 2.108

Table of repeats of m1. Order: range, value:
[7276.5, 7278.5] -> 2.225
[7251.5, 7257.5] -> 2.229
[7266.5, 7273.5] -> 2.2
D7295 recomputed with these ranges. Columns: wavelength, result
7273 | 1.696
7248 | 2.195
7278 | 1.74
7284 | 2.032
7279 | 2.307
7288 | -0.1161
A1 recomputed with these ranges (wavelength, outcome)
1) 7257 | 2.039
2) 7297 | 2.236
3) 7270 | 2.108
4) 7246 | 2.063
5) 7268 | 2.2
